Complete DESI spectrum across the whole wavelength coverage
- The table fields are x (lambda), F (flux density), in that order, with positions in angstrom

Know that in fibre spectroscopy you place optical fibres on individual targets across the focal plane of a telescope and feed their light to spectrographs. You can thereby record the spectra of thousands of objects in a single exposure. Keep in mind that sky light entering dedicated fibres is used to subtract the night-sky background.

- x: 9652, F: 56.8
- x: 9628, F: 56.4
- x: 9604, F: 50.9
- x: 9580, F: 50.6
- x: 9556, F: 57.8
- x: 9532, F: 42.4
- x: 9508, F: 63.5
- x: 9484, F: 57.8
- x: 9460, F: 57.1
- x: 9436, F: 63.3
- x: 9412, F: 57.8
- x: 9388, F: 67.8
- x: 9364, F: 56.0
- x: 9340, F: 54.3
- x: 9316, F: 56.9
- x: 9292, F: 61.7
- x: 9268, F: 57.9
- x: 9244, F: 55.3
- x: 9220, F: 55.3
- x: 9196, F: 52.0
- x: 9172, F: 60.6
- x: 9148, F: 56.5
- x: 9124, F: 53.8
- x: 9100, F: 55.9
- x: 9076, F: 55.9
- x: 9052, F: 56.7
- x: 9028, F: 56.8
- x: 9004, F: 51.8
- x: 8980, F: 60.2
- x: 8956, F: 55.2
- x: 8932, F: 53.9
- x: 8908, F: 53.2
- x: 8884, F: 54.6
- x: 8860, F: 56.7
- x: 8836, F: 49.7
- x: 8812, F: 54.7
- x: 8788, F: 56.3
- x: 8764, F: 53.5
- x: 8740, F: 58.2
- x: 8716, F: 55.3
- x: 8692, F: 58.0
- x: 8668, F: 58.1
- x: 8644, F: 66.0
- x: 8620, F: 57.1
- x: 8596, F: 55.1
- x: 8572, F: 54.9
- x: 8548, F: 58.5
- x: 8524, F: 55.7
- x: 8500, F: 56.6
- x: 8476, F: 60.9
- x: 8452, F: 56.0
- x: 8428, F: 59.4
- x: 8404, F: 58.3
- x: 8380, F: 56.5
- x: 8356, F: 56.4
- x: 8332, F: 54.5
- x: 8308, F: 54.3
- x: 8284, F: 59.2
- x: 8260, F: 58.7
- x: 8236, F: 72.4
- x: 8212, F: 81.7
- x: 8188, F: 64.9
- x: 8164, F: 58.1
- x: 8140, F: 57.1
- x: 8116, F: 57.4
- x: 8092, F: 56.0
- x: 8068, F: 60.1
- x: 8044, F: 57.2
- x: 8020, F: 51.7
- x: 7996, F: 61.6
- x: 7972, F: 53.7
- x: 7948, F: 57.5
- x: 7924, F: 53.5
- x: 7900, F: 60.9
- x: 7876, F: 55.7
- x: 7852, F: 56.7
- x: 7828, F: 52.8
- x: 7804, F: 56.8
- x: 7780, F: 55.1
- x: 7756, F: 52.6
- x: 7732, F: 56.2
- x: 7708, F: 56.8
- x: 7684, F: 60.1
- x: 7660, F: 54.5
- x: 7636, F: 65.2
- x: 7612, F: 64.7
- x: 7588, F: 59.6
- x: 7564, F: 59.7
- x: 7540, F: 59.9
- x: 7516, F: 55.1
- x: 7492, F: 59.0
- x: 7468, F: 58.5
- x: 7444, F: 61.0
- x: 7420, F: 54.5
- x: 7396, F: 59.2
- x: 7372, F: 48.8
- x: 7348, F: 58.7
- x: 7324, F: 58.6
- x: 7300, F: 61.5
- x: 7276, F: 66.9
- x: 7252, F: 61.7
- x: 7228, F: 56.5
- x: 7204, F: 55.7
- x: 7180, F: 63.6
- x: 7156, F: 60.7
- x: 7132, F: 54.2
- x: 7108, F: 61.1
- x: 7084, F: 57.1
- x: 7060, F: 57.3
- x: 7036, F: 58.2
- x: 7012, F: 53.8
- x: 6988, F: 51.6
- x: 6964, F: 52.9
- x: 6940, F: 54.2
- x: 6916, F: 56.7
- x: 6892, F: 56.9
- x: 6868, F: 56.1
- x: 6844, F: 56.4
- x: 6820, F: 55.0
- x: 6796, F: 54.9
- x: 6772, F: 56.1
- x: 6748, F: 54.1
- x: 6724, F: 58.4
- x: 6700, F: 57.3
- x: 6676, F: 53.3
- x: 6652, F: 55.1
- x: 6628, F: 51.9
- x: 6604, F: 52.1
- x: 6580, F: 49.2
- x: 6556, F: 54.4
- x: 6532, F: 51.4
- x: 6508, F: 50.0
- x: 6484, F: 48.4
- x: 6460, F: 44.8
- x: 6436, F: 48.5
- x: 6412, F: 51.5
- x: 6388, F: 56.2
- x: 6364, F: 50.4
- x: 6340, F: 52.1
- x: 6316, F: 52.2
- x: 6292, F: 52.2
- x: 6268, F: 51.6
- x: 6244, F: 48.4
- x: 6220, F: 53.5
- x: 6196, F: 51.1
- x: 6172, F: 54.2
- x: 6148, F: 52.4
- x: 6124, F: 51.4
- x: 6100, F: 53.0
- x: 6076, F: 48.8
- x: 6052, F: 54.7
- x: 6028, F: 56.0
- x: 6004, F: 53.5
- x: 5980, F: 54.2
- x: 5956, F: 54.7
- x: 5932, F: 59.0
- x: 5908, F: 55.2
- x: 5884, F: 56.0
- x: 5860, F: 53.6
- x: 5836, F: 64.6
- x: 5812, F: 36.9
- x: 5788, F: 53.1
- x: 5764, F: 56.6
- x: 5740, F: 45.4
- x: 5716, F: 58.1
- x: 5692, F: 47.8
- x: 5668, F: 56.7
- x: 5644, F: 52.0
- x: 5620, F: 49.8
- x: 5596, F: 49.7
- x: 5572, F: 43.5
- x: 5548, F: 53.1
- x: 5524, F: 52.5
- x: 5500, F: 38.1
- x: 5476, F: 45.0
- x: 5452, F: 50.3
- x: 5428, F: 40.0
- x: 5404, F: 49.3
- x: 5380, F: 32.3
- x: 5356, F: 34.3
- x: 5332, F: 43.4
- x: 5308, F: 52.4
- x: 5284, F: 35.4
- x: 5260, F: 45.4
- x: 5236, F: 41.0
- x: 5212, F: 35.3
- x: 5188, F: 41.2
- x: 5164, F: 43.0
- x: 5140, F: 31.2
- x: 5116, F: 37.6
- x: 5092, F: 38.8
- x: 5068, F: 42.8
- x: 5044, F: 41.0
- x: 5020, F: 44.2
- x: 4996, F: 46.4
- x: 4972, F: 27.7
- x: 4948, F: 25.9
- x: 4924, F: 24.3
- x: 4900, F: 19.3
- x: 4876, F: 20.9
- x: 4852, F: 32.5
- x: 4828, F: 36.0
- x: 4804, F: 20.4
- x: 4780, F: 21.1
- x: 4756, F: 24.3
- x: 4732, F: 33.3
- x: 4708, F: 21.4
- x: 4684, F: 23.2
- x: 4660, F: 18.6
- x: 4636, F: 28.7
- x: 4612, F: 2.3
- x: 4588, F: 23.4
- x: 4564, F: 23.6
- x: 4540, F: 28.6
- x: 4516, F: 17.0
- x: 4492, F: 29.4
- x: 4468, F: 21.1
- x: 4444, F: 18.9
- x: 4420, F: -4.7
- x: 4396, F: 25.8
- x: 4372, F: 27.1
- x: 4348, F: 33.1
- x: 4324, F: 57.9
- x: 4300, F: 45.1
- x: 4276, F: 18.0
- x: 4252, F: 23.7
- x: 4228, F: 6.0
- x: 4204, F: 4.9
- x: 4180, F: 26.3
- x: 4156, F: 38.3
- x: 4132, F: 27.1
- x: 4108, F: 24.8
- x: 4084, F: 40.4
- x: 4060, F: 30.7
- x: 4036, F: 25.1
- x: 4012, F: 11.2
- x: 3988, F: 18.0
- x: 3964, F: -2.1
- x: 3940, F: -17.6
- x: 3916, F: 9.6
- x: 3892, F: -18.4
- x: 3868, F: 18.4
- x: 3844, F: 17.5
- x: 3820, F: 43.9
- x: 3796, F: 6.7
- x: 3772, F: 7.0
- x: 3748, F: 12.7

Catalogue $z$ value 0.250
